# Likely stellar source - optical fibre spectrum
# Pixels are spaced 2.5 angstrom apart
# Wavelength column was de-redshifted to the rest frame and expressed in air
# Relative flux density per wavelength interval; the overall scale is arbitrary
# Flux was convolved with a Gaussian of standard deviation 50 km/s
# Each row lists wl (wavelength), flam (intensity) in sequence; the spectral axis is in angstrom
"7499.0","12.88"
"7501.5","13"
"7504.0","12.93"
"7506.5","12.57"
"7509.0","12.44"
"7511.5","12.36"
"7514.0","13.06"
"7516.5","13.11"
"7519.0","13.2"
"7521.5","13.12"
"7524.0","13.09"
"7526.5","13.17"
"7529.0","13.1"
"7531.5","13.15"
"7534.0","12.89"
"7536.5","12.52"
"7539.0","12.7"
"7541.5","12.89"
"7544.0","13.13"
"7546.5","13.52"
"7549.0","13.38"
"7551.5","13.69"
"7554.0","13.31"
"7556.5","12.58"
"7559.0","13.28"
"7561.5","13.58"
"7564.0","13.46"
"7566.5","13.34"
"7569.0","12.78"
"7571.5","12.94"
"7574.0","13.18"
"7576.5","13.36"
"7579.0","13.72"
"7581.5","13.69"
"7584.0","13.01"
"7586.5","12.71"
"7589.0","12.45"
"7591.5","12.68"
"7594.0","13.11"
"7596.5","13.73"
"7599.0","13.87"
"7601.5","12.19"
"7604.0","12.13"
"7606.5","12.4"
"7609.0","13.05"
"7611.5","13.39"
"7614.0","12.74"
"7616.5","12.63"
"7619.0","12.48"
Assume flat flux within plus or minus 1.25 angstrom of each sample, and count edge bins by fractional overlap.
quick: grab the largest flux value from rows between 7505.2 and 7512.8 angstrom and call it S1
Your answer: 12.57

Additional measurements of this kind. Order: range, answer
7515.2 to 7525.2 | 13.2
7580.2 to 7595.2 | 13.69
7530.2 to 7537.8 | 13.15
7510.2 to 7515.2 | 13.06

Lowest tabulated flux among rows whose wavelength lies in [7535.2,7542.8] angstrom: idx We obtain 12.52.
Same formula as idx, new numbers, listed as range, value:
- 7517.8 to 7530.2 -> 13.09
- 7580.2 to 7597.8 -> 12.45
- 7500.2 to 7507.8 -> 12.57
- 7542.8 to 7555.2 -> 13.13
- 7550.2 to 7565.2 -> 12.58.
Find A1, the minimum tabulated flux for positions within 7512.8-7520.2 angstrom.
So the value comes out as 13.06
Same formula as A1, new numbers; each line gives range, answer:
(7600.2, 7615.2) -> 12.13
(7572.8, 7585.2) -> 13.01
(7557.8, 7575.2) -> 12.78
